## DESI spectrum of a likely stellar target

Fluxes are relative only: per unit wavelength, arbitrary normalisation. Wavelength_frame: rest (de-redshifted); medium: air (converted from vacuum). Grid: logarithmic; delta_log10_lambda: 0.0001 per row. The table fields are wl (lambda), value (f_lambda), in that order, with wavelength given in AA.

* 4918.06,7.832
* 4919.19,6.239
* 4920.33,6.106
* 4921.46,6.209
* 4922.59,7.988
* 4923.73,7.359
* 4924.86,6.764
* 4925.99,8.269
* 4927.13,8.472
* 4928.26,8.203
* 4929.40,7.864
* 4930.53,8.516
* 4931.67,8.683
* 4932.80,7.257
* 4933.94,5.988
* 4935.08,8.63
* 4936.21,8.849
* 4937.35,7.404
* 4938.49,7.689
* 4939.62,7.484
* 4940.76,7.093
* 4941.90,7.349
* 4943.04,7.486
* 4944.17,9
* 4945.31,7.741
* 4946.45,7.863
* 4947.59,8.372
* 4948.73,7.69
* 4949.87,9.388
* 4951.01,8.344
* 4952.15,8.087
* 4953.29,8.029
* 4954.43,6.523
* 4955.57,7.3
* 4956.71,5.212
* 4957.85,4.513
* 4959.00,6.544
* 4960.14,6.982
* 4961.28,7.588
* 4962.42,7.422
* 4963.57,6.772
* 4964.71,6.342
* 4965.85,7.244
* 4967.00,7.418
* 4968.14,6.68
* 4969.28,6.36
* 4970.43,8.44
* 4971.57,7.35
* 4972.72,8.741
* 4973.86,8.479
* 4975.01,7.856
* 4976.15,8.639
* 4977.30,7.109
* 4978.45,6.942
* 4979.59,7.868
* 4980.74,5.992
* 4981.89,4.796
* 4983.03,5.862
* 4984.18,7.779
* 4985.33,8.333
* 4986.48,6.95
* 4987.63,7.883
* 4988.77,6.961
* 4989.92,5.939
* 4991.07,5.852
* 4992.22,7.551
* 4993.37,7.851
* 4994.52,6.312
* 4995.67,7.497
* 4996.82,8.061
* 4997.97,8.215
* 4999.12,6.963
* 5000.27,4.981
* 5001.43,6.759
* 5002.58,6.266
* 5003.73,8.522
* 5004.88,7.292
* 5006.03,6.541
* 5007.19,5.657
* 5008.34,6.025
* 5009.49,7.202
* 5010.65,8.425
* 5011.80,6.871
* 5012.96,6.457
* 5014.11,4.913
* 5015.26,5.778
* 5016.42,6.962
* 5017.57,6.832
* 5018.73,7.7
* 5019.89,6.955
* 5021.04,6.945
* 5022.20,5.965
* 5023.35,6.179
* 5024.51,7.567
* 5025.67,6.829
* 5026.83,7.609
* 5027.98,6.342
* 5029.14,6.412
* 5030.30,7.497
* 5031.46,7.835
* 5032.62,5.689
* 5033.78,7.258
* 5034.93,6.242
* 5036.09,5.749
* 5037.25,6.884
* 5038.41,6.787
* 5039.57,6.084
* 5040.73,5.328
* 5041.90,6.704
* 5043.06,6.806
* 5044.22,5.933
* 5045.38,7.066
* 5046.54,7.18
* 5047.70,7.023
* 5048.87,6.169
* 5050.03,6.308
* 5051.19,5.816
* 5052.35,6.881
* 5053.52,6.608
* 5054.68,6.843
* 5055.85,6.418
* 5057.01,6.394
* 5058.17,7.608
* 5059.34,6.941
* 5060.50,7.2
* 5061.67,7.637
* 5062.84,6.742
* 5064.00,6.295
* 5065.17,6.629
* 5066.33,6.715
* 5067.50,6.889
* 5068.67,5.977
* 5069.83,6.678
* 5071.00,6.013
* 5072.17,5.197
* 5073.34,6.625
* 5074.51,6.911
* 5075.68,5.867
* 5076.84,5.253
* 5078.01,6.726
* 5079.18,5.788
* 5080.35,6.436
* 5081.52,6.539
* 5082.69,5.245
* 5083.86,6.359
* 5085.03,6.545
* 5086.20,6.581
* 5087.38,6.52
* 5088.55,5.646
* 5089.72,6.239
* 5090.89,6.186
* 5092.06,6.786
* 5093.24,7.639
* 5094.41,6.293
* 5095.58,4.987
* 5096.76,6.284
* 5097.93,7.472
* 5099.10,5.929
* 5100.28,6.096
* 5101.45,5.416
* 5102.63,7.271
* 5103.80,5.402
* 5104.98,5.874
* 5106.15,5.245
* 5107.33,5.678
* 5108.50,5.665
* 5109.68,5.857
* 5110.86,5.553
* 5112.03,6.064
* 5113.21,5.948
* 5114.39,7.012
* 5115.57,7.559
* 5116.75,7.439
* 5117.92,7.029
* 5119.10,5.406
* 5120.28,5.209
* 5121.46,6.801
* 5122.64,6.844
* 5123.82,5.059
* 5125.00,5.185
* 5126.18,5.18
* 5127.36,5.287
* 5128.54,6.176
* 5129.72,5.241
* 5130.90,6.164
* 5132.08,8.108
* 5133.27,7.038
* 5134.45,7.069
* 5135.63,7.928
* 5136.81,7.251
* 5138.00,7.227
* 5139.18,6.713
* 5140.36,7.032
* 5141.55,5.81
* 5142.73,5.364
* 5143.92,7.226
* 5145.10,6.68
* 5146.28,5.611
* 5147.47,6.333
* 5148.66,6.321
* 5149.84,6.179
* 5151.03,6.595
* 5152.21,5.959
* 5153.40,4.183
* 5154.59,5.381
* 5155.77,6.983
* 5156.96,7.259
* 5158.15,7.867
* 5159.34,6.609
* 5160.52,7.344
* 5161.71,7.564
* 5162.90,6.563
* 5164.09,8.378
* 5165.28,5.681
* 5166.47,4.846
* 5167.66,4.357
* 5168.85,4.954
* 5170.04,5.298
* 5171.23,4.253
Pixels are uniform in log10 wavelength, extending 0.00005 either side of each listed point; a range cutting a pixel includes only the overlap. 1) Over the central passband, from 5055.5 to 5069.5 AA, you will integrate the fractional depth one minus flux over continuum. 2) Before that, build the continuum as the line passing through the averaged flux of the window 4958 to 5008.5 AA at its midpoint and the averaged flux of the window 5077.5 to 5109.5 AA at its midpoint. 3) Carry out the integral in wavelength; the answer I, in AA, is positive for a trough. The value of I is -0.8 AA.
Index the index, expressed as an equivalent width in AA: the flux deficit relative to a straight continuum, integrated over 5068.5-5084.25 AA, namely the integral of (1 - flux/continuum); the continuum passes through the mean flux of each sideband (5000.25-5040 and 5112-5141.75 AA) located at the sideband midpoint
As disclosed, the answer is 1.1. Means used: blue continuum 6.71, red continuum 6.47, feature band 6.12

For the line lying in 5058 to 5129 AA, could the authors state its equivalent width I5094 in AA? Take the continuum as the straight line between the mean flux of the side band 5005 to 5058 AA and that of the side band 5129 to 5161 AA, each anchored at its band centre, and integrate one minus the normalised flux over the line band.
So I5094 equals 3.8 AA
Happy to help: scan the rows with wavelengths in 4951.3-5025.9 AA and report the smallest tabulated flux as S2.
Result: 4.513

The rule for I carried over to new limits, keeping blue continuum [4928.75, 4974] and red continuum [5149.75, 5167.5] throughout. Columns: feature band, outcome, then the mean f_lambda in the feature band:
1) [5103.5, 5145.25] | 2.09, 6.29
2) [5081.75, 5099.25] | 1.21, 6.33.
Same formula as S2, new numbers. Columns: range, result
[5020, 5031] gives 5.965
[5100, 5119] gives 5.245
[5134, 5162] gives 4.183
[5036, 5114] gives 4.987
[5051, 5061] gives 5.816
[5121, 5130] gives 5.059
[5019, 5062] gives 5.328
